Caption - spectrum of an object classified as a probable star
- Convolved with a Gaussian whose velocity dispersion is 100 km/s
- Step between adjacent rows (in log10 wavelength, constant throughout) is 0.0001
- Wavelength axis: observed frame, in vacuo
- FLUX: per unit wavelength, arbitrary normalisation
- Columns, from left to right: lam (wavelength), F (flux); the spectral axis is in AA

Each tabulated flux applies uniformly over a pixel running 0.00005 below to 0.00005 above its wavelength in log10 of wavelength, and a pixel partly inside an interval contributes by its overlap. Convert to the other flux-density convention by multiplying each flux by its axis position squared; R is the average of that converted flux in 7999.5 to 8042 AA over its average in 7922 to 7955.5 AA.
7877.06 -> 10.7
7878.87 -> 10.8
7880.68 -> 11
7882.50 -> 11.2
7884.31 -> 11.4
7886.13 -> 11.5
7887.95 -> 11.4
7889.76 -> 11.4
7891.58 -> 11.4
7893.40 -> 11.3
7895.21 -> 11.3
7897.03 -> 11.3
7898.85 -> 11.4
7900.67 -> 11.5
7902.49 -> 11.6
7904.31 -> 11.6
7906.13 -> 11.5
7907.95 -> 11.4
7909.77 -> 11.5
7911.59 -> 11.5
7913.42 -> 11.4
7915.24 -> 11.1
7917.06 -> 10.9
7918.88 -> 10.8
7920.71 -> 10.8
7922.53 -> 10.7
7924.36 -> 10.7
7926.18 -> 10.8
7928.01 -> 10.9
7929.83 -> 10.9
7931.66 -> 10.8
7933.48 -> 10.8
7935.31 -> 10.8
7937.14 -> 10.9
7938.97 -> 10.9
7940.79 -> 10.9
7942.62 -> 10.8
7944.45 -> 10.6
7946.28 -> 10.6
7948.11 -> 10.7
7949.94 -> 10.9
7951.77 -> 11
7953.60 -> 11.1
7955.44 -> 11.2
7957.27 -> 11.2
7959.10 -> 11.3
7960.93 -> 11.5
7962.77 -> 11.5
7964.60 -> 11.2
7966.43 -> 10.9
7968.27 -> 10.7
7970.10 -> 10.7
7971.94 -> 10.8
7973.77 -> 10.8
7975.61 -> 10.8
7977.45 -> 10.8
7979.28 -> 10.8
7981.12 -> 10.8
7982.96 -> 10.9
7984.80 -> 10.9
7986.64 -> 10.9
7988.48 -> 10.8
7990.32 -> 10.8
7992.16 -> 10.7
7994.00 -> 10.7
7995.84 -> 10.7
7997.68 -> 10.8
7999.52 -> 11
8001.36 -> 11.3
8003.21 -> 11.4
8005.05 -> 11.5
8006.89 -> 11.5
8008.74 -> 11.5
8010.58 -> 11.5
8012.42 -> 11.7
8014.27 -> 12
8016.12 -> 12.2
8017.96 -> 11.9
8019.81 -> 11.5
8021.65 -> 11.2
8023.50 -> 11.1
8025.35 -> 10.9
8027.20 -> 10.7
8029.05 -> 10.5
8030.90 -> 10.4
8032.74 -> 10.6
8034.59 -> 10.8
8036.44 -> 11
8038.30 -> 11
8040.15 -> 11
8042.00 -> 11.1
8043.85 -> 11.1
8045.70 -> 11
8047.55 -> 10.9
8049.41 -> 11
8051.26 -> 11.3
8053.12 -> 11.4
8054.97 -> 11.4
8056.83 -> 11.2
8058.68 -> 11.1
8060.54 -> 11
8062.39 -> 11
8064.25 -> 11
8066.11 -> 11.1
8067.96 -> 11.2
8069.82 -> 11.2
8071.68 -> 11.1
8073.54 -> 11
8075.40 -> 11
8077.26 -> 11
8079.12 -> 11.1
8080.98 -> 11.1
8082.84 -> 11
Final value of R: 1.06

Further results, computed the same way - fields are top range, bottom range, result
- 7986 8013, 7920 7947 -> 1.05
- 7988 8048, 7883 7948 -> 1.03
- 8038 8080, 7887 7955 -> 1.04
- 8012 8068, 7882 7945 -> 1.03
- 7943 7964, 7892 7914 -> 0.98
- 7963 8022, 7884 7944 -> 1.02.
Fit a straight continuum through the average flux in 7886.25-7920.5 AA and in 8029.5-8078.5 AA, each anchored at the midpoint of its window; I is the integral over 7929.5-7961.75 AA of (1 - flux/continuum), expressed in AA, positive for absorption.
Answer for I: 0.9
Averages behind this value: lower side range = 11.3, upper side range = 11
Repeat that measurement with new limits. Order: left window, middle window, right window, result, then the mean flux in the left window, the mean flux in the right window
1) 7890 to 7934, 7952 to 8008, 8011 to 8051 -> 0.7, 11.2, 11.1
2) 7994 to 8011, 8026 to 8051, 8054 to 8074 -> 0.7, 11.2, 11.1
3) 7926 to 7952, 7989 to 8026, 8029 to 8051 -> -1.4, 10.8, 10.9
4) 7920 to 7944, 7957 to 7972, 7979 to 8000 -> -0.4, 10.8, 10.8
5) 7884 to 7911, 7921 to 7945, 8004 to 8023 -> 1.4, 11.4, 11.6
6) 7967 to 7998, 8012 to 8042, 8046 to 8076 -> -0.5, 10.8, 11.1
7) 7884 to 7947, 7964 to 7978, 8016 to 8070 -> 0.3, 11.1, 11.1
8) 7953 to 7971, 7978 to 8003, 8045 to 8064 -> 0.6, 11.1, 11.1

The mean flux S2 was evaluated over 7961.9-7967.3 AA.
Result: 11.2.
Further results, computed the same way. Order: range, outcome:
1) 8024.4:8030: 10.7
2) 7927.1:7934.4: 10.9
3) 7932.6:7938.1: 10.8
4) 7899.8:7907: 11.5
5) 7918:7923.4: 10.8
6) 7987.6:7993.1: 10.8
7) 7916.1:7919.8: 10.9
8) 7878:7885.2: 11.1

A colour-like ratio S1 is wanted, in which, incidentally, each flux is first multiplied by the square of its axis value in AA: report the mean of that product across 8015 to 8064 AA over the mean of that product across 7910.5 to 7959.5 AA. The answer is 1.0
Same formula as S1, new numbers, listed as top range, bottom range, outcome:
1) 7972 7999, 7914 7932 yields 1.01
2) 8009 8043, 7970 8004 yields 1.04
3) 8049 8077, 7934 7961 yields 1.05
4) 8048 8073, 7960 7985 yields 1.04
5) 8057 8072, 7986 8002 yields 1.04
